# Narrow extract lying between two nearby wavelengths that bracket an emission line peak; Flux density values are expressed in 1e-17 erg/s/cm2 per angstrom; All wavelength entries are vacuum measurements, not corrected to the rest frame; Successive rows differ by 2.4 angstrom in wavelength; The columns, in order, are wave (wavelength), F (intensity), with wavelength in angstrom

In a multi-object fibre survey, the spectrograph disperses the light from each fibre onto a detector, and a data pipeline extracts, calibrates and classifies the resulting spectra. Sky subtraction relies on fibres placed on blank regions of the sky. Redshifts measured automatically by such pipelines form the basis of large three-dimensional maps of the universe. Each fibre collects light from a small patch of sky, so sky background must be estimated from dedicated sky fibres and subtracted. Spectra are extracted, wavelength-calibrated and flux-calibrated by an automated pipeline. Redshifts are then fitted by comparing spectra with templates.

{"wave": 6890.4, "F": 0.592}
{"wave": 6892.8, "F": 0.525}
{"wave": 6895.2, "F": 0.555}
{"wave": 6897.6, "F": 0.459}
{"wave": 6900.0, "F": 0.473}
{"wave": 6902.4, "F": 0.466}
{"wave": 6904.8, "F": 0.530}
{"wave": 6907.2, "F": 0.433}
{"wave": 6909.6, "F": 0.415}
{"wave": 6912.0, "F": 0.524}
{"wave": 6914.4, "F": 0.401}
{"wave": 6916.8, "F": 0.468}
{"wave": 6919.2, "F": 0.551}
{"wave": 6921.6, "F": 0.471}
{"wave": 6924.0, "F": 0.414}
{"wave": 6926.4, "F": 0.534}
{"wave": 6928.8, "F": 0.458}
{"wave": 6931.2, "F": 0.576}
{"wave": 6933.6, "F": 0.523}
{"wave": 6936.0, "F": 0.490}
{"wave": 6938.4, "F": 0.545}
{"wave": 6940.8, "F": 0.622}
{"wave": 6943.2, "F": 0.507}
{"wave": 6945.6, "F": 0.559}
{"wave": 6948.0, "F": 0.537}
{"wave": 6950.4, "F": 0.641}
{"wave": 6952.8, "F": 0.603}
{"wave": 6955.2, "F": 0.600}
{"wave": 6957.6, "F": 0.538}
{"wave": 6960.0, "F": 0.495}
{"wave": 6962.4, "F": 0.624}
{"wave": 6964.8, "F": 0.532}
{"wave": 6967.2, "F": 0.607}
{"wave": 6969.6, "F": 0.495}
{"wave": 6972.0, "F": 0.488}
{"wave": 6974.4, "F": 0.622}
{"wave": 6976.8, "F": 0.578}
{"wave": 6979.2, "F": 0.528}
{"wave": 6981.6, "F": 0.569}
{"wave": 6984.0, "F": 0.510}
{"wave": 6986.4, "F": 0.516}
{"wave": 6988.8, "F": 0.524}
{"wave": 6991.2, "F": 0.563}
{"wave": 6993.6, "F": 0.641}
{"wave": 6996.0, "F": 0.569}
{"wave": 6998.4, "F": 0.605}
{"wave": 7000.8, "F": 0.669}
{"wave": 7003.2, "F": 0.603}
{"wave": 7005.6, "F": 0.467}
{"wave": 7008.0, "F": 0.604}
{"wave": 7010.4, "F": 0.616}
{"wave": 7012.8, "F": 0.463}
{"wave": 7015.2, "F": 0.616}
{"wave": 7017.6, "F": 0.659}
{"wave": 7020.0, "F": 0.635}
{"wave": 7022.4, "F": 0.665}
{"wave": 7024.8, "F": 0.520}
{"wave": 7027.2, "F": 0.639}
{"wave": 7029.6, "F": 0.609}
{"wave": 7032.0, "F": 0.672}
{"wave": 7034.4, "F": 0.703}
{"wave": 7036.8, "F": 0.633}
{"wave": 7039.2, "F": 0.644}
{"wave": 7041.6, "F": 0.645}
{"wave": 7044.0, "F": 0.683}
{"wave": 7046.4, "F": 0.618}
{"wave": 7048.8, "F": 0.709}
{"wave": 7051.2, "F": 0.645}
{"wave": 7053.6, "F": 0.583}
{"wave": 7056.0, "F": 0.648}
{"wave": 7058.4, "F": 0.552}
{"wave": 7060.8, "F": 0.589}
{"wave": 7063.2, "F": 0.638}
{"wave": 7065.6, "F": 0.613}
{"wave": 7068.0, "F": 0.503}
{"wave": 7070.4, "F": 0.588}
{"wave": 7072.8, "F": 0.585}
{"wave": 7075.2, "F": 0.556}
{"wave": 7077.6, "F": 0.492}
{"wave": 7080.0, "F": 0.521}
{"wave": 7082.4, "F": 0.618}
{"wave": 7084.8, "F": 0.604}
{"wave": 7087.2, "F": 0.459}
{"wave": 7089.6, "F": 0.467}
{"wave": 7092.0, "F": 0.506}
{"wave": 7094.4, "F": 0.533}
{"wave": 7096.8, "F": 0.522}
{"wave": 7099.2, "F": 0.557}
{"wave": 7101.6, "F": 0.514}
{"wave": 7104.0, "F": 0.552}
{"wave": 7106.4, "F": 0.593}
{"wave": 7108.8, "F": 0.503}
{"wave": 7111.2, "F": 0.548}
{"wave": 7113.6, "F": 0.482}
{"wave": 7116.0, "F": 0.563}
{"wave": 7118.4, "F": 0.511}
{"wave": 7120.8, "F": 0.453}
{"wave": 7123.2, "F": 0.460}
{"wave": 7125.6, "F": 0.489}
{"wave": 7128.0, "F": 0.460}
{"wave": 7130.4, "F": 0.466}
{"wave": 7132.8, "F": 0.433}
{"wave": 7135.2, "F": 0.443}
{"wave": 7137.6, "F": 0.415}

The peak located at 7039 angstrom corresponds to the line C III]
